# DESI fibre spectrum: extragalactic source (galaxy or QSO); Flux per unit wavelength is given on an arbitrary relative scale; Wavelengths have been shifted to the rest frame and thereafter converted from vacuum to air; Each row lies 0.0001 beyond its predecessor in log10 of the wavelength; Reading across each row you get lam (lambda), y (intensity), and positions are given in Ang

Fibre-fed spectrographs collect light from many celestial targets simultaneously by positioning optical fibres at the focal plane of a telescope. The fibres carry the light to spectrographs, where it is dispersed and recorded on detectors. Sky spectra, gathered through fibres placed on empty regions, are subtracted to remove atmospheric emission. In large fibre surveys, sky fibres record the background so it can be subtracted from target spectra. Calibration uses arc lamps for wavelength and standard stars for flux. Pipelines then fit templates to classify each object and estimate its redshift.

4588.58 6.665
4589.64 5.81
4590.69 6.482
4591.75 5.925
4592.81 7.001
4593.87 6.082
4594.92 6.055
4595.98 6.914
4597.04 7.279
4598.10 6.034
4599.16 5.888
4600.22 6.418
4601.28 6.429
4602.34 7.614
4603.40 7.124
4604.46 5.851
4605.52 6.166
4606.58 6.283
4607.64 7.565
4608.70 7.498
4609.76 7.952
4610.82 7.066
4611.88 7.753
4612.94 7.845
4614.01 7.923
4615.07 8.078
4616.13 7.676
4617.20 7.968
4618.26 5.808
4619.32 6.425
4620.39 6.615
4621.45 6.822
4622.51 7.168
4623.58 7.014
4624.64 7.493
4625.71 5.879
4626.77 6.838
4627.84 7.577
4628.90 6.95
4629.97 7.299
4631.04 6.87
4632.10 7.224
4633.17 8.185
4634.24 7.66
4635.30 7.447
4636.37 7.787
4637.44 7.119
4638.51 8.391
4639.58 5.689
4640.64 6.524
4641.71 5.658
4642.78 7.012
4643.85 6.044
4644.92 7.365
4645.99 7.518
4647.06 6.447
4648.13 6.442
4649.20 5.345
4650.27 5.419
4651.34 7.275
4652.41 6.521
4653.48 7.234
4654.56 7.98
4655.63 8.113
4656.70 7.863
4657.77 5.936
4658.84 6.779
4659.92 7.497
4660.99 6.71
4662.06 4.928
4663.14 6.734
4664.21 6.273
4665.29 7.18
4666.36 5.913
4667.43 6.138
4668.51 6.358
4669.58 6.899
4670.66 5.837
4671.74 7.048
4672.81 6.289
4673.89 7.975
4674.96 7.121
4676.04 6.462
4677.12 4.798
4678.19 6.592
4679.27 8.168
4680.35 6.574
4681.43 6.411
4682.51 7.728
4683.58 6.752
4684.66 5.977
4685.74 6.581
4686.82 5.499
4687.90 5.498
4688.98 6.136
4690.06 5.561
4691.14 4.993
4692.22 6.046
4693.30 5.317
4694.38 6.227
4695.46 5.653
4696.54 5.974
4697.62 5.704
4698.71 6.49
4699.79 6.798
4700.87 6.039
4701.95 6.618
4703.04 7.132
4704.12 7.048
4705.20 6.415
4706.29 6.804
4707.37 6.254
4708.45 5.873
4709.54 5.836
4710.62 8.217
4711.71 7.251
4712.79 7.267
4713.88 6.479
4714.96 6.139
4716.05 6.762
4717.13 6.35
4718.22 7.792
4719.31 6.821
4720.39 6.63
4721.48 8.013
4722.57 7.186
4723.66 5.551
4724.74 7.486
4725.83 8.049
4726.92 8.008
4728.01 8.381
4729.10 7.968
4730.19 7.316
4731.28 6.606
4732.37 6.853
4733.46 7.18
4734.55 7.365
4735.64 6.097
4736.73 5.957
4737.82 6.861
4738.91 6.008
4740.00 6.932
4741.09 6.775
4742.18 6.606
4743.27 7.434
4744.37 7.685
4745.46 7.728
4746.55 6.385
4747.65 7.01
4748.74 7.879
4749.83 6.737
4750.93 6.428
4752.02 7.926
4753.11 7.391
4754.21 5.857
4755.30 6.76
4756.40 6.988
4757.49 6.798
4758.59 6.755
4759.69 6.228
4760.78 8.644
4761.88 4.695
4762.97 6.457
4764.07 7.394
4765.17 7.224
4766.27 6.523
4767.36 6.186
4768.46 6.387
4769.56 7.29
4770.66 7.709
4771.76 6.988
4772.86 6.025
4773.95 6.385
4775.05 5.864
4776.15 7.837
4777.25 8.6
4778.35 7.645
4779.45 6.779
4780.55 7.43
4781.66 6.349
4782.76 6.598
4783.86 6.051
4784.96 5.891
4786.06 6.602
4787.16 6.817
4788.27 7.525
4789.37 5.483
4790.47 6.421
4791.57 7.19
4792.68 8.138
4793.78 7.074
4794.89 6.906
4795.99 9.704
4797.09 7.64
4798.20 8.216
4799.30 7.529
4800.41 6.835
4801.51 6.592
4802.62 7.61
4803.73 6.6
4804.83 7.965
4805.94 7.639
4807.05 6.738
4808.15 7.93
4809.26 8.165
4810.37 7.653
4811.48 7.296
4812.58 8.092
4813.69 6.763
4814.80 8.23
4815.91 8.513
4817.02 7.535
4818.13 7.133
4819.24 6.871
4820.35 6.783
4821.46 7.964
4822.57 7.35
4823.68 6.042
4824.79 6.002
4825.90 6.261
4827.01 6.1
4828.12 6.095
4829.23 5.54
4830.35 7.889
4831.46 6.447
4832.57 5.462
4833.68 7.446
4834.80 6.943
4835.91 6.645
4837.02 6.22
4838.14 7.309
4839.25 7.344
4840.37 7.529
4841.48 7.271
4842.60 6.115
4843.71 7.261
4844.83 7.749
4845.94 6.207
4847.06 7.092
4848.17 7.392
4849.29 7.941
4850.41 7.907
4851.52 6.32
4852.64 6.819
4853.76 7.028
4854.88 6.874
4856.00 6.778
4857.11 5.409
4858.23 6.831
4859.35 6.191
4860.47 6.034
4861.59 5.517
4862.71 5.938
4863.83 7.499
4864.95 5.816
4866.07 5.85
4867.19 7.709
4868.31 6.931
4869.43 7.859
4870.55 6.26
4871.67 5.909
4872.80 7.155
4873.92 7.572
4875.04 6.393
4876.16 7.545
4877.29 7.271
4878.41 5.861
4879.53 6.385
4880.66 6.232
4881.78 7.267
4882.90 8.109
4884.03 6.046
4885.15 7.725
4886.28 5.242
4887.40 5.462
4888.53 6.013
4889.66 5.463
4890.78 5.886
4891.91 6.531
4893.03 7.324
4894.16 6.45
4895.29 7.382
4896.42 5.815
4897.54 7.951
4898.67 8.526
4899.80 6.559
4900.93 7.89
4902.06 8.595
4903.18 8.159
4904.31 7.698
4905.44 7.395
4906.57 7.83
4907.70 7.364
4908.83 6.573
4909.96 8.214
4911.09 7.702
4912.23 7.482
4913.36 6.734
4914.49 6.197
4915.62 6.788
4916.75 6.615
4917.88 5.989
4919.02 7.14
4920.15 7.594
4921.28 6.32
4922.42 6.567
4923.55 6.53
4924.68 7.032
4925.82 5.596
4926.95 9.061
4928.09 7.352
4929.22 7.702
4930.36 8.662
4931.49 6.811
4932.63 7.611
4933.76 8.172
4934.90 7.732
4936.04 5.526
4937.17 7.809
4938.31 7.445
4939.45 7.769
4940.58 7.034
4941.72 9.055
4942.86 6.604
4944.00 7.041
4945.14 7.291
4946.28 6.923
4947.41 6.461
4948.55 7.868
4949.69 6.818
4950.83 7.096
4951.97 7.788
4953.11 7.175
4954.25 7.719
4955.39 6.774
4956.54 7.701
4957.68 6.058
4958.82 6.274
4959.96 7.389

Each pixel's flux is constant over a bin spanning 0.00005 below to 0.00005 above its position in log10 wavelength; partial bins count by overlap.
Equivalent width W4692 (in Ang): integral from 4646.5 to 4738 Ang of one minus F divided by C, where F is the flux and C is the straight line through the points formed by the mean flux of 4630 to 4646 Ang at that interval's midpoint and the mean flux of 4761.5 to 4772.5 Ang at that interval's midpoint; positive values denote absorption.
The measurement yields 3.7 Ang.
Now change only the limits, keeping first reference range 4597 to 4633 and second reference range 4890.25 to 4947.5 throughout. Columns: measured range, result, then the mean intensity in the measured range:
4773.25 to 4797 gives 0.40 Ang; 7.02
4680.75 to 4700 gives 2.74 Ang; 6.07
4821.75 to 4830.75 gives 0.93 Ang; 6.43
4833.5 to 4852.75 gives 0.26 Ang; 7.08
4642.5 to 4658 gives 0.43 Ang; 6.85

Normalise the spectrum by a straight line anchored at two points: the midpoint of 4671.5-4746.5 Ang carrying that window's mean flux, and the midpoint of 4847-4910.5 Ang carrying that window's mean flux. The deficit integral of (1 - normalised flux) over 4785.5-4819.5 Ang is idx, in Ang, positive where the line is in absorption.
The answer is -3.1 Ang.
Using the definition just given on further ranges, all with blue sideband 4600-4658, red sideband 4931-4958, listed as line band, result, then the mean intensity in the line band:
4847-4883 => 2.3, 6.76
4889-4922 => 0.6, 7.1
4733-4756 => 0.7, 6.91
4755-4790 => 1.8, 6.78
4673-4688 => 1.0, 6.6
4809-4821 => -0.6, 7.53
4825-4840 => 1.2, 6.59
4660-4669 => 0.9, 6.34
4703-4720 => 0.8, 6.77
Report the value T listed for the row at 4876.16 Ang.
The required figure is 7.545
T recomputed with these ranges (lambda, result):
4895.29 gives 7.382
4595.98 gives 6.914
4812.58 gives 8.092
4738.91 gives 6.008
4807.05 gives 6.738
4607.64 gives 7.565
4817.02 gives 7.535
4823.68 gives 6.042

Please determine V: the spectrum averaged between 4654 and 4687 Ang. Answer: 6.69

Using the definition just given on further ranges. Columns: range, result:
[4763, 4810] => 7.1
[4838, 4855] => 7.14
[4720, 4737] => 7.19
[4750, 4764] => 6.77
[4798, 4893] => 6.87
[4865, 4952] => 7.06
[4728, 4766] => 6.93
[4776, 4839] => 7.1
